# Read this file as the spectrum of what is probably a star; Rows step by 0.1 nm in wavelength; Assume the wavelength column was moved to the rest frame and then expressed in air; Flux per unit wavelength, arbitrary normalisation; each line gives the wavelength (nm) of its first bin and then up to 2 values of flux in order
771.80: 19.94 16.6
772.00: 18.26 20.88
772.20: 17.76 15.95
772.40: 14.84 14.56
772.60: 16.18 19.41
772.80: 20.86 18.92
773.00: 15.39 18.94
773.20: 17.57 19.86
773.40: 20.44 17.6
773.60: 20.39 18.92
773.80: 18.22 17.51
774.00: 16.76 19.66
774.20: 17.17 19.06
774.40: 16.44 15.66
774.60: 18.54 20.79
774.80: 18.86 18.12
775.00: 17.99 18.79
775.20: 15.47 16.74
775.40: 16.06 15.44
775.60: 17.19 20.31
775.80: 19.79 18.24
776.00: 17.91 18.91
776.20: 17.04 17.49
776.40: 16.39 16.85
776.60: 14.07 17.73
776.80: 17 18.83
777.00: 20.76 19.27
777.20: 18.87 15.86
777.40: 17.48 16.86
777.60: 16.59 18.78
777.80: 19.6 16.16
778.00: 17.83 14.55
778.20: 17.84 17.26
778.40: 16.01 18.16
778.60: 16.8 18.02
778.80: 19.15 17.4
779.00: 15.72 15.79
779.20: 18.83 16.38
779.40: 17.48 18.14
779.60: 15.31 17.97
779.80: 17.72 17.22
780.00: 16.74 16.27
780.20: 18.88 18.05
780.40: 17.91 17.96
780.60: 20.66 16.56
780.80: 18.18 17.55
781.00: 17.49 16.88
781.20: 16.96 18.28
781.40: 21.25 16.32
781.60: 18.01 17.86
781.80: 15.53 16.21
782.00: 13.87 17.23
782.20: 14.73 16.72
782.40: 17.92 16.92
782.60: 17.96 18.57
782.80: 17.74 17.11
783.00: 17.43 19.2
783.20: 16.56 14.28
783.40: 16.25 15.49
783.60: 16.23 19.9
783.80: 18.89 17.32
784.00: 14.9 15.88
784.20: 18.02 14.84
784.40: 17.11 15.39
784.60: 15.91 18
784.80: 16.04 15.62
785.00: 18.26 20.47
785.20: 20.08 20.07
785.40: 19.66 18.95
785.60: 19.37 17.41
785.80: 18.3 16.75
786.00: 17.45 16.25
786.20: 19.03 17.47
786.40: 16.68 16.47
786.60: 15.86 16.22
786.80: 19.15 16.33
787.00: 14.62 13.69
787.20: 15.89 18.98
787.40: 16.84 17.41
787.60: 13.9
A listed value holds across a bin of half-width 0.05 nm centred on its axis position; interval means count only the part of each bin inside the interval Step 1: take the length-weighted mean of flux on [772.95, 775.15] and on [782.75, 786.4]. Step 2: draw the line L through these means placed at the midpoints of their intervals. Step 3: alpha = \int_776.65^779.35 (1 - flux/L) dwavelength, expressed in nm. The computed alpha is 0.07 nm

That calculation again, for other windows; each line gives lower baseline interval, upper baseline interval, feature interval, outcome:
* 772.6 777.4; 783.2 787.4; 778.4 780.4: 0.03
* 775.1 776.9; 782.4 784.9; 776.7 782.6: -0.11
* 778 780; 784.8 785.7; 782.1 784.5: 0.18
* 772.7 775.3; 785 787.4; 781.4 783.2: 0.07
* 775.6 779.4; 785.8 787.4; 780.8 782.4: 0.01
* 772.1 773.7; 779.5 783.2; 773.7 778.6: 0.04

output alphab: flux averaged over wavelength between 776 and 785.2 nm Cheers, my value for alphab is 17.3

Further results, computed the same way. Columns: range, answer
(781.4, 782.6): 16.7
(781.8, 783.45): 16.8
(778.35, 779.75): 17.2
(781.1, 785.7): 17.3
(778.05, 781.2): 17.4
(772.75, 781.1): 17.8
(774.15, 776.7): 17.6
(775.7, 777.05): 17.9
